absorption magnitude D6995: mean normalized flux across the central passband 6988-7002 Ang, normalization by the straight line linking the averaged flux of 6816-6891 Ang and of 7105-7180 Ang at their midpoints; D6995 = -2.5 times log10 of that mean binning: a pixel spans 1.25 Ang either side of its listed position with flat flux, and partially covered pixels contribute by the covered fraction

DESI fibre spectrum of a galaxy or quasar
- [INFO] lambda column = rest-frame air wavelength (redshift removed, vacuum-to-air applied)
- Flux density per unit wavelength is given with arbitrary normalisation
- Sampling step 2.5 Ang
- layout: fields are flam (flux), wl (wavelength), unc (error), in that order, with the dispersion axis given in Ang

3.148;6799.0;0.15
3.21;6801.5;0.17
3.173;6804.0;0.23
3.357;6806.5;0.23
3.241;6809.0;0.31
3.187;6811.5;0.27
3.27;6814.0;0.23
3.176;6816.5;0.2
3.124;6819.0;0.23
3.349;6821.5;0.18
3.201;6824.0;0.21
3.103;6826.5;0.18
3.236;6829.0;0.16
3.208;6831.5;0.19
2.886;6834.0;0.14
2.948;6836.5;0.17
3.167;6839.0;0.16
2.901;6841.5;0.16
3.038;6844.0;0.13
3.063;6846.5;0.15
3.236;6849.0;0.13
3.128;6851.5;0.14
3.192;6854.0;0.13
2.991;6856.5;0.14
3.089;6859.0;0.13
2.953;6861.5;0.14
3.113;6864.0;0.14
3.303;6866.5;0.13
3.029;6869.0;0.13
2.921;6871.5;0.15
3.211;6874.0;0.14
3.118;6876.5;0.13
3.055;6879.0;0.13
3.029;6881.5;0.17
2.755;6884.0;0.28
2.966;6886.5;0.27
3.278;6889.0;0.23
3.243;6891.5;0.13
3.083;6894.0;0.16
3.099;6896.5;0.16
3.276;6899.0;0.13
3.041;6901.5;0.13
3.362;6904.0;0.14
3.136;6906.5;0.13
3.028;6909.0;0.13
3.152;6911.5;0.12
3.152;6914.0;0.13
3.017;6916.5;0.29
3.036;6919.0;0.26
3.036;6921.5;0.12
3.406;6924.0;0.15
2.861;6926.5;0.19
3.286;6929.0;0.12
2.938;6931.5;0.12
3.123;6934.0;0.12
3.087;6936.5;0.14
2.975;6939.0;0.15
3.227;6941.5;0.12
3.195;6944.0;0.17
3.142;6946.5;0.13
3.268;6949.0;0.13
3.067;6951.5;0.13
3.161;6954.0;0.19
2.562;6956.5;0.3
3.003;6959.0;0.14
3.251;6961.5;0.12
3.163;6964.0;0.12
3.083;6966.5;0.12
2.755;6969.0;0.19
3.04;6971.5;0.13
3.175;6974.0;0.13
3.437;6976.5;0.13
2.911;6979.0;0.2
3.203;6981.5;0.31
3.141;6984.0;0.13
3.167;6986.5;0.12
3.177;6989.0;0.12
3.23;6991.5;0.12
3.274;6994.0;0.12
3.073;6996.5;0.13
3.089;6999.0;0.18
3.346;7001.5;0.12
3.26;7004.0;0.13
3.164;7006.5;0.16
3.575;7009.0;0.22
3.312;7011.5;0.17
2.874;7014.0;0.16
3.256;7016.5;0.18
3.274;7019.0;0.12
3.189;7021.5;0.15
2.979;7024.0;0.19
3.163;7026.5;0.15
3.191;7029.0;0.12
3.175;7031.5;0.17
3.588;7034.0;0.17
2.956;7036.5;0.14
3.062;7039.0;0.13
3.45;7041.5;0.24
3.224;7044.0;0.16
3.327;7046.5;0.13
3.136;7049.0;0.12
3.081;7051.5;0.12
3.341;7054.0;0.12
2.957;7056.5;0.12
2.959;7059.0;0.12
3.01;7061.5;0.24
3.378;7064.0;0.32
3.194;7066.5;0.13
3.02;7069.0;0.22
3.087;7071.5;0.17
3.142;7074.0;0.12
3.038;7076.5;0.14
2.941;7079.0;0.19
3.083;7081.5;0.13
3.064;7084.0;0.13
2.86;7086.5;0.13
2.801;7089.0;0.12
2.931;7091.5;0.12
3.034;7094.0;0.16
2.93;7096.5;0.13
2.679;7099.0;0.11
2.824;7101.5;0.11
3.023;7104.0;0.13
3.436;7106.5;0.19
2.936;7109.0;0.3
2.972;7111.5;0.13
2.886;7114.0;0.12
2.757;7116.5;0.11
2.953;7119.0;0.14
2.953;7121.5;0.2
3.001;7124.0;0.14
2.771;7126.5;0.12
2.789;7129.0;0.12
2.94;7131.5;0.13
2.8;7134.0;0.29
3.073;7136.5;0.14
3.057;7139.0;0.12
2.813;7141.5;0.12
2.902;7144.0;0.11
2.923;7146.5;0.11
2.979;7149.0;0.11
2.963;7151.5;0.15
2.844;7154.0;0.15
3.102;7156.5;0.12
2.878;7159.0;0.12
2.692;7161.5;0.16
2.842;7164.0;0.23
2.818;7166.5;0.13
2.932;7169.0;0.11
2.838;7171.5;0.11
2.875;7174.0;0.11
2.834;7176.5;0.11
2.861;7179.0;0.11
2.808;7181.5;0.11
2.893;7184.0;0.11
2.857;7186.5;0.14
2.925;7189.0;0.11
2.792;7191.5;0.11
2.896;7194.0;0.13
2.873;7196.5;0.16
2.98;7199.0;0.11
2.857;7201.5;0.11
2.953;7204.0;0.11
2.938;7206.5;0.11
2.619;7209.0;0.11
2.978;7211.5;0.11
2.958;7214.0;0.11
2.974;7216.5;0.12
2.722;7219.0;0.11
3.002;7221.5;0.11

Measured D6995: -0.06 mag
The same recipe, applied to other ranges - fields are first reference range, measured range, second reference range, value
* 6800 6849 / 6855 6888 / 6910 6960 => 0.03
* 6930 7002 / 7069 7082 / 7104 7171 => -0.02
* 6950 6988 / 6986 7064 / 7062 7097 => -0.05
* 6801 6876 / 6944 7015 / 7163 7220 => -0.04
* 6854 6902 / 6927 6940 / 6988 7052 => 0.02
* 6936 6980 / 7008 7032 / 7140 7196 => -0.06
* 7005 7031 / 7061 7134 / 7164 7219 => 0.03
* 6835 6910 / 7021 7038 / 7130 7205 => -0.07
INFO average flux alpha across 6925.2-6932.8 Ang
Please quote 3.03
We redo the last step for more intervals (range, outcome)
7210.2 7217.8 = 2.97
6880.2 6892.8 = 3.05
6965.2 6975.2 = 3.01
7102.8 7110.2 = 3.13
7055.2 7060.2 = 2.96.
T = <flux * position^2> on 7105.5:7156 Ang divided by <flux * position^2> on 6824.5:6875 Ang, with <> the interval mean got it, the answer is 1.03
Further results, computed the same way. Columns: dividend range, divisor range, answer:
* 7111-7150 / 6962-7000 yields 0.97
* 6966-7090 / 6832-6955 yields 1.06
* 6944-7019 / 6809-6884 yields 1.05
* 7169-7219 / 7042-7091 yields 0.97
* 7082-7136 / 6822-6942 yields 1.01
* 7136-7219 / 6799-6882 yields 1.02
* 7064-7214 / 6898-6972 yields 1.00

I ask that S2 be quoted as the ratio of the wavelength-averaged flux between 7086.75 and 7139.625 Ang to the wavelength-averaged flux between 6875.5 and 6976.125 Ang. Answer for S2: 0.9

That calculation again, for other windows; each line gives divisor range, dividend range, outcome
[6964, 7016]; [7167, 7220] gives 0.91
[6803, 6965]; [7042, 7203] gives 0.95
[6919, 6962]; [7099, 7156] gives 0.95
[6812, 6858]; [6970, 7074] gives 1.02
